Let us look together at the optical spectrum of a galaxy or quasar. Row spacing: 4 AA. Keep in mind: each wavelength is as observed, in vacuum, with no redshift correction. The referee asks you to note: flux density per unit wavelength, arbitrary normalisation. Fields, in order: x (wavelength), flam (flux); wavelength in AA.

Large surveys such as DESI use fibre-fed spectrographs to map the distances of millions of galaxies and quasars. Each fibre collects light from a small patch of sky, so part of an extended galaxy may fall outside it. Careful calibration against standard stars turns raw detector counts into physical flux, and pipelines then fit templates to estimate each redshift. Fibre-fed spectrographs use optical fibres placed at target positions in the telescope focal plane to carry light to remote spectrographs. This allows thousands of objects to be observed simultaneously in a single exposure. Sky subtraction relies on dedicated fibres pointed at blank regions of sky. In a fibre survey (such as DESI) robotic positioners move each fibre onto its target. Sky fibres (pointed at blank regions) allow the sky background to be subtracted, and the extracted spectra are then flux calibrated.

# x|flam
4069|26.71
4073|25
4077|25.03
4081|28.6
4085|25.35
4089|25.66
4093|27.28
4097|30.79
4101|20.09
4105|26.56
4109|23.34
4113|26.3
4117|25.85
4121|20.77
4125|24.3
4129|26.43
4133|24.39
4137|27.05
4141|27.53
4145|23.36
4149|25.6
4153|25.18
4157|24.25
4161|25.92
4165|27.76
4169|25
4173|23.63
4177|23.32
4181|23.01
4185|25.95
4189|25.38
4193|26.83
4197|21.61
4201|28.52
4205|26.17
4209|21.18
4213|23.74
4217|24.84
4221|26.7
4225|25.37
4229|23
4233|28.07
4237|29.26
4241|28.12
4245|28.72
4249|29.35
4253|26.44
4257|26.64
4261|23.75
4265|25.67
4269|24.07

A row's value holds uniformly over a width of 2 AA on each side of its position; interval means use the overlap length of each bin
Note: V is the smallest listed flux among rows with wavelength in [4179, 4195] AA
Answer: 23.01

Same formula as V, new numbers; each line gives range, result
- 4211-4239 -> 23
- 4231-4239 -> 28.07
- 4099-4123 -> 20.09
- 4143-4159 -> 23.36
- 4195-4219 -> 21.18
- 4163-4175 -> 23.63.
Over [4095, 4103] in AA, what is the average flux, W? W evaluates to 25.4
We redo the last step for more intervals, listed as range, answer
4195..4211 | 24.4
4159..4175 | 25.6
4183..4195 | 26.1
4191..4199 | 24.2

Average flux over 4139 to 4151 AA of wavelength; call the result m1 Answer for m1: 25.5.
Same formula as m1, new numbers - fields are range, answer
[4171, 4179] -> 23.5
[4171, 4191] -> 24.3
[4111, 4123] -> 24.3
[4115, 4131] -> 24.3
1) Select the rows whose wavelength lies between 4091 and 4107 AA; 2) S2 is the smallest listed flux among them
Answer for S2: 20.09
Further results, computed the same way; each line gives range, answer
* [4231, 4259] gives 26.44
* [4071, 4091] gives 25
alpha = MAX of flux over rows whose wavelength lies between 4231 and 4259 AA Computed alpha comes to 29.35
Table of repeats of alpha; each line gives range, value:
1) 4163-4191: 27.76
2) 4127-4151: 27.53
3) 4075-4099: 30.79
